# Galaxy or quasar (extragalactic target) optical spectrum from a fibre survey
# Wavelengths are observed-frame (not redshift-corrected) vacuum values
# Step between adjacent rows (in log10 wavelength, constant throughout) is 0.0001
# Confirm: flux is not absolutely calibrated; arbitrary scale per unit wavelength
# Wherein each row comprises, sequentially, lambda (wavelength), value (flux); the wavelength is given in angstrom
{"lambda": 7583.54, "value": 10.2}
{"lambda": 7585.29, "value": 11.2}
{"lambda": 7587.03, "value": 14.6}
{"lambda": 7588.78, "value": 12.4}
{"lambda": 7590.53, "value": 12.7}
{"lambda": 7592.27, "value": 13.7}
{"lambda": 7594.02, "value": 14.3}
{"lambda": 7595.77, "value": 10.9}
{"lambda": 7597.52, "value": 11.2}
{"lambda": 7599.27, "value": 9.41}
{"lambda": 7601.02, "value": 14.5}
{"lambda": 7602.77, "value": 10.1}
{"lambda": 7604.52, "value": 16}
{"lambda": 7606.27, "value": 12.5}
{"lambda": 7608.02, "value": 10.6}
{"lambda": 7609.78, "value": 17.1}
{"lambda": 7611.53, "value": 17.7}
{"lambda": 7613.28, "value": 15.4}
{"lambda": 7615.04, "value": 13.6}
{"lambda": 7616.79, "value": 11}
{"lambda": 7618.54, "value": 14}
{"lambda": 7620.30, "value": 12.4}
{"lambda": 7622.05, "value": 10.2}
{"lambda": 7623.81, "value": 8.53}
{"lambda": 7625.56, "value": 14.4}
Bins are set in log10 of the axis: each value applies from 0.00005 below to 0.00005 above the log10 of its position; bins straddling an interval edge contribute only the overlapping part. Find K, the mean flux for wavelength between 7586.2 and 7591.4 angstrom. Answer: 13.2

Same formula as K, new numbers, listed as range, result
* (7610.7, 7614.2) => 16.5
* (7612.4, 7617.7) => 13.4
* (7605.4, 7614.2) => 14.6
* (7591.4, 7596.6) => 13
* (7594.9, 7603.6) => 11.2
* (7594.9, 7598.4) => 11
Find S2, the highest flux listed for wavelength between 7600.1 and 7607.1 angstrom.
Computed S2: 16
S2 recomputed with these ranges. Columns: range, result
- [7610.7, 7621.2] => 17.7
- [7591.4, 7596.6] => 14.3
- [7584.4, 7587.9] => 14.6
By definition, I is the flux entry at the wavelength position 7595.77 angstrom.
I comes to 10.9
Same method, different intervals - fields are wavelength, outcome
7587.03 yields 14.6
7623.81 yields 8.53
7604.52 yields 16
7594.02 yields 14.3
